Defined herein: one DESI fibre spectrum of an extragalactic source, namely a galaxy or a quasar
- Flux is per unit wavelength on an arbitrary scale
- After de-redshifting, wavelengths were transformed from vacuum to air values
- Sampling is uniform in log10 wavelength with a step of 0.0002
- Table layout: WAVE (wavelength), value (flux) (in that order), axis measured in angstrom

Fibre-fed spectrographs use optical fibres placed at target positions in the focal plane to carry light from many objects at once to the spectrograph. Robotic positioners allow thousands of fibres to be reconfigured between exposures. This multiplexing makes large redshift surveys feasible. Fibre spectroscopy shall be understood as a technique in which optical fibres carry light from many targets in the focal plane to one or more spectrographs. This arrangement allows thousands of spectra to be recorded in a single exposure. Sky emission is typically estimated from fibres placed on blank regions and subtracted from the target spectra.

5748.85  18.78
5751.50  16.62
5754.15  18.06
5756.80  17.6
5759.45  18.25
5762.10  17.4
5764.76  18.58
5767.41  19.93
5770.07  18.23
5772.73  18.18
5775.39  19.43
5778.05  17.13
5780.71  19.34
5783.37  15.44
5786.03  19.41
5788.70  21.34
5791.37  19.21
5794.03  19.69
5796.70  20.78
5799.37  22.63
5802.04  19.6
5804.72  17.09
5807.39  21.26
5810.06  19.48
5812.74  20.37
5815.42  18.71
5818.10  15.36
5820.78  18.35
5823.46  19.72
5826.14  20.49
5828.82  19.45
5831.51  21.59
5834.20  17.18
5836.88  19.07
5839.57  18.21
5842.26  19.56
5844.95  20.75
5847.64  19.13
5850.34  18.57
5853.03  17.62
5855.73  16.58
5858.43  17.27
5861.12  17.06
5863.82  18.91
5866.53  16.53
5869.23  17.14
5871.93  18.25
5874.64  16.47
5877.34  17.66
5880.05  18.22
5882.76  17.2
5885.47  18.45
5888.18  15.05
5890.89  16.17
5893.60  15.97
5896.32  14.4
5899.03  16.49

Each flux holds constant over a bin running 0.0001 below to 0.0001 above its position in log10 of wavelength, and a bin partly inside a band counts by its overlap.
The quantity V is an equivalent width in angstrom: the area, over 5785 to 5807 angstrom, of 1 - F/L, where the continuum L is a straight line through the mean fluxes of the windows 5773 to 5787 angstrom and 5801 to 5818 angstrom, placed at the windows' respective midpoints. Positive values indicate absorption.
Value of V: -1.6 angstrom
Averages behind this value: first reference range 18.1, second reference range 19.1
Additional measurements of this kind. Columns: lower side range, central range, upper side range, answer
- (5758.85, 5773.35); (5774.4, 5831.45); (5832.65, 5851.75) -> -1.9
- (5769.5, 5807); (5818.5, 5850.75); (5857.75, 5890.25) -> -1.9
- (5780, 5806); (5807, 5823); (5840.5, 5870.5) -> 0.1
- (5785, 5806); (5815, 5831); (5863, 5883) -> 0.2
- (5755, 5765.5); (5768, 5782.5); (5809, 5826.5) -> -0.2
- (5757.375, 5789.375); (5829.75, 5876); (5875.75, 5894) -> -2.1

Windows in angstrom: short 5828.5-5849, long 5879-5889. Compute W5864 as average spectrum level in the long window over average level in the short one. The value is 0.89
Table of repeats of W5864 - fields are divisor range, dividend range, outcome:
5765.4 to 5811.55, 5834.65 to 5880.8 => 0.93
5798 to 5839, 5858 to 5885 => 0.91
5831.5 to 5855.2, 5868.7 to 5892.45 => 0.91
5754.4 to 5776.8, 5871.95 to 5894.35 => 0.92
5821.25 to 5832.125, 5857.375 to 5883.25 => 0.87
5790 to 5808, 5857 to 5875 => 0.87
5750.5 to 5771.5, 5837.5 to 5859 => 1.02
